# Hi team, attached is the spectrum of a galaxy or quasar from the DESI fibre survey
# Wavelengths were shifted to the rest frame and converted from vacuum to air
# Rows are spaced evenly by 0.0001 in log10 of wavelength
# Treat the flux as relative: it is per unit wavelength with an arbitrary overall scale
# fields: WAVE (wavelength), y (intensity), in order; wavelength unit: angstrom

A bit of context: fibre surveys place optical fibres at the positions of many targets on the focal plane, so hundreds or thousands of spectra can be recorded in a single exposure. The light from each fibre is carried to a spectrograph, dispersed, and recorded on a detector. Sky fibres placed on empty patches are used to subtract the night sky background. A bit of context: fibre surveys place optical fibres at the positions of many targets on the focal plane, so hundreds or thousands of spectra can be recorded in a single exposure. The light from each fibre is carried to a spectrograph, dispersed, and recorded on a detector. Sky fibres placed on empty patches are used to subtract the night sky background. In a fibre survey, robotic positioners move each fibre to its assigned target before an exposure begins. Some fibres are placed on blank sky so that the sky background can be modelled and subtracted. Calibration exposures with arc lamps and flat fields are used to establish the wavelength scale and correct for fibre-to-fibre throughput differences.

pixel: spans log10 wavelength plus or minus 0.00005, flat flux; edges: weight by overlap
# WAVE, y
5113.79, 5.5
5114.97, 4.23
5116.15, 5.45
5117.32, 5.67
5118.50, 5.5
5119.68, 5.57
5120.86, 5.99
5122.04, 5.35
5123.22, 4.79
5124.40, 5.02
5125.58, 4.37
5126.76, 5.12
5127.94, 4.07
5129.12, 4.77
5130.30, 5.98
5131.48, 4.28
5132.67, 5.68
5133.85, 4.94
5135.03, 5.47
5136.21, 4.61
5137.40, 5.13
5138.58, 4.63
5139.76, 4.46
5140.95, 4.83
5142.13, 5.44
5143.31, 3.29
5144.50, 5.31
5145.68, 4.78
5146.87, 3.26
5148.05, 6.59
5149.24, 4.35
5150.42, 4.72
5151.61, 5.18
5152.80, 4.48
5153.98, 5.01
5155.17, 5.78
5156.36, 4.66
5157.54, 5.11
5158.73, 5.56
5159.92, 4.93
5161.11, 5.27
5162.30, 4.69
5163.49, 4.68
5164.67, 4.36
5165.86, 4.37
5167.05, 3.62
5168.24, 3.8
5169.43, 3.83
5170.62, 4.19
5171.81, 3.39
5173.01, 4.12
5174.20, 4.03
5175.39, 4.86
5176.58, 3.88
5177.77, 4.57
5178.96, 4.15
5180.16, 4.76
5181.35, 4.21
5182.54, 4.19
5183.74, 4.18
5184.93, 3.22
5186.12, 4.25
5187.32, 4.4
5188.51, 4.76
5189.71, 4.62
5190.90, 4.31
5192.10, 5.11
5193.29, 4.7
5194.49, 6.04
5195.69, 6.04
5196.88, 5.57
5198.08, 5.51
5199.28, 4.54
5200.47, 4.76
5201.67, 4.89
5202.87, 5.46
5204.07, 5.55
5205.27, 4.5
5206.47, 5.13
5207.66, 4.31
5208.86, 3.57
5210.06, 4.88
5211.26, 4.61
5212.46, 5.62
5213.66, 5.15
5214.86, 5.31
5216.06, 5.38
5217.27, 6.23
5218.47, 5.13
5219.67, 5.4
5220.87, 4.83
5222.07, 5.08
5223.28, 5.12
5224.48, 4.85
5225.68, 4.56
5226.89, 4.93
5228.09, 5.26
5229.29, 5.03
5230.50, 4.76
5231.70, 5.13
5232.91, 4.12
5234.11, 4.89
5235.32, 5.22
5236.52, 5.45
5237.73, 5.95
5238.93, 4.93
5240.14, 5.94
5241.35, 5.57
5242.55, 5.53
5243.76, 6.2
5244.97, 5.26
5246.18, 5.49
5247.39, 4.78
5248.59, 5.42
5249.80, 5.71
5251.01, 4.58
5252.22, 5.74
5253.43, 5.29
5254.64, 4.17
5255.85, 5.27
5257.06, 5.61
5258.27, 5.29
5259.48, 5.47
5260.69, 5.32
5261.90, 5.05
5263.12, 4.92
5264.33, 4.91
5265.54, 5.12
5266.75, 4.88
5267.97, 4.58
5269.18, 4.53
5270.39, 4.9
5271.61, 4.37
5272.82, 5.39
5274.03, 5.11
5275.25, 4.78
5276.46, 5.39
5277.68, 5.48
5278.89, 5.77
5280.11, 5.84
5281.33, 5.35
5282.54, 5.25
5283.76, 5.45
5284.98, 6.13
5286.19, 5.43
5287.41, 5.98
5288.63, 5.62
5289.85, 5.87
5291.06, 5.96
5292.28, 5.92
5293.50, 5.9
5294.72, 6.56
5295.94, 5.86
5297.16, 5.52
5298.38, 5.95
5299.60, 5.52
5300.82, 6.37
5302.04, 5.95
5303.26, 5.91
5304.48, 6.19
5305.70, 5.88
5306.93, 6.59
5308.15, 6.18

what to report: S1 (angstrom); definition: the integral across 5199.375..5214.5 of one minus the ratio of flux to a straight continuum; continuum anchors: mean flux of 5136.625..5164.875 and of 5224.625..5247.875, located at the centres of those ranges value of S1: 0.7 angstrom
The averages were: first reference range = 4.86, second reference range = 5.21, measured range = 4.87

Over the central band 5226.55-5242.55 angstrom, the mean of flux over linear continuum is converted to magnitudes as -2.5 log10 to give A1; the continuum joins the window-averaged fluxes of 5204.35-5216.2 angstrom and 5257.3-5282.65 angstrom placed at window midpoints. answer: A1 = -0.048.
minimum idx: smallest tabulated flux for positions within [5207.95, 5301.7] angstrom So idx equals 3.57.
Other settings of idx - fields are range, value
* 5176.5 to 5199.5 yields 3.22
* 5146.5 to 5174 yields 3.26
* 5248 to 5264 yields 4.17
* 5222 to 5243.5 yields 4.12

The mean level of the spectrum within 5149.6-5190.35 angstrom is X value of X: 4.46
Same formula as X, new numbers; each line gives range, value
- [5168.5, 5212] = 4.58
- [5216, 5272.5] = 5.15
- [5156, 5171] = 4.55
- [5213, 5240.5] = 5.15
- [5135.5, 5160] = 4.86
